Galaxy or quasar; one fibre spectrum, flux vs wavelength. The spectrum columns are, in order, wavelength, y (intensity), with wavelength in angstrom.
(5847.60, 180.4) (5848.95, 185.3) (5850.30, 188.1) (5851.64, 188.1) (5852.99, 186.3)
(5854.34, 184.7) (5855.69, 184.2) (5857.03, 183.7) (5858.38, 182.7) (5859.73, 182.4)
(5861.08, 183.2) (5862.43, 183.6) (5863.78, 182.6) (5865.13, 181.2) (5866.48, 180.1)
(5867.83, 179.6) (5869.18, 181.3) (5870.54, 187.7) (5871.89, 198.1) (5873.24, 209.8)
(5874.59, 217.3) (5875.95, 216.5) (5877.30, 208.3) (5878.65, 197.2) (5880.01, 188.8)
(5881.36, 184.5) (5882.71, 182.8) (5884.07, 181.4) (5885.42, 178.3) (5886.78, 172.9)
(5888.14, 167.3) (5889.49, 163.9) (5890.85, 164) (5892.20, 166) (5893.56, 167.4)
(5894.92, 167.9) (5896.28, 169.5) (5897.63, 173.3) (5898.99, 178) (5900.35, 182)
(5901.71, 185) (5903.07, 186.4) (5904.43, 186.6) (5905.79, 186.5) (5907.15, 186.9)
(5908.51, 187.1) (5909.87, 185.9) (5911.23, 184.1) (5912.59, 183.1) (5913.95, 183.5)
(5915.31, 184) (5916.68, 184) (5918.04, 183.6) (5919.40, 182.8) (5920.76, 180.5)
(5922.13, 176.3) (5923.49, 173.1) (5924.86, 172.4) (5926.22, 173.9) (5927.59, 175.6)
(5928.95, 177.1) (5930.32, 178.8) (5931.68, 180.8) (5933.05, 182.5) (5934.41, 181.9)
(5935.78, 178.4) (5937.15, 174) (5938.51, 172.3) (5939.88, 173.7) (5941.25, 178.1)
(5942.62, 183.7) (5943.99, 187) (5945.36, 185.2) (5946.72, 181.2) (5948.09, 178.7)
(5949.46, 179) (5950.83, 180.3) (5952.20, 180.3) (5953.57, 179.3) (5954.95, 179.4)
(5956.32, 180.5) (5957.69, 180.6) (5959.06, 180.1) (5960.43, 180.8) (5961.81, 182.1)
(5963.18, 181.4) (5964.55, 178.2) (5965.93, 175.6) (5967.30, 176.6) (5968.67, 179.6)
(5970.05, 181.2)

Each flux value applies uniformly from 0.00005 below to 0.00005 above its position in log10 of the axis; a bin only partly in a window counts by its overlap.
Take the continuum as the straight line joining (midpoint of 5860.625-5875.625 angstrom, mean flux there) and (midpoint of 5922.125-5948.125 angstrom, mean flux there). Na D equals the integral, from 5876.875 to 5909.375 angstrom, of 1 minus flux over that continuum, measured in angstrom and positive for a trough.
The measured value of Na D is 1.1 angstrom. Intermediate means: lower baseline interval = 190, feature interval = 179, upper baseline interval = 178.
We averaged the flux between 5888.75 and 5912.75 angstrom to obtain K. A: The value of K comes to 178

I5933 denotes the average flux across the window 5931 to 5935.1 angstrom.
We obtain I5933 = 182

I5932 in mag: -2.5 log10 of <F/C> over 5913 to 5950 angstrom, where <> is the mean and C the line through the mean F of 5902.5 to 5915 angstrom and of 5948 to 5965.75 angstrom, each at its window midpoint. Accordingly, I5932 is 0.02 mag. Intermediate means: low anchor 186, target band 179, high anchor 180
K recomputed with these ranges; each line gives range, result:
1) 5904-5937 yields 181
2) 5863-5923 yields 183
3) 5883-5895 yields 170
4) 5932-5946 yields 180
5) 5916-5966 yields 179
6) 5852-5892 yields 186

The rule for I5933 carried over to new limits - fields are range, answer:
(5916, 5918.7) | 184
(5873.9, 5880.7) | 206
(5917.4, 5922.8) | 181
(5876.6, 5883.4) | 192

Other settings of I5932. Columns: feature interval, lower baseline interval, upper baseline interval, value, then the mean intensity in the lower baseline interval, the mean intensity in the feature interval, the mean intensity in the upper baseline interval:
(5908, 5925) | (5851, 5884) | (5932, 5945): 0.00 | 190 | 182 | 179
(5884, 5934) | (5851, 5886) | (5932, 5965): 0.04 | 189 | 178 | 180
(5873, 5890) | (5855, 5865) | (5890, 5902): -0.08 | 183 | 190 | 172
